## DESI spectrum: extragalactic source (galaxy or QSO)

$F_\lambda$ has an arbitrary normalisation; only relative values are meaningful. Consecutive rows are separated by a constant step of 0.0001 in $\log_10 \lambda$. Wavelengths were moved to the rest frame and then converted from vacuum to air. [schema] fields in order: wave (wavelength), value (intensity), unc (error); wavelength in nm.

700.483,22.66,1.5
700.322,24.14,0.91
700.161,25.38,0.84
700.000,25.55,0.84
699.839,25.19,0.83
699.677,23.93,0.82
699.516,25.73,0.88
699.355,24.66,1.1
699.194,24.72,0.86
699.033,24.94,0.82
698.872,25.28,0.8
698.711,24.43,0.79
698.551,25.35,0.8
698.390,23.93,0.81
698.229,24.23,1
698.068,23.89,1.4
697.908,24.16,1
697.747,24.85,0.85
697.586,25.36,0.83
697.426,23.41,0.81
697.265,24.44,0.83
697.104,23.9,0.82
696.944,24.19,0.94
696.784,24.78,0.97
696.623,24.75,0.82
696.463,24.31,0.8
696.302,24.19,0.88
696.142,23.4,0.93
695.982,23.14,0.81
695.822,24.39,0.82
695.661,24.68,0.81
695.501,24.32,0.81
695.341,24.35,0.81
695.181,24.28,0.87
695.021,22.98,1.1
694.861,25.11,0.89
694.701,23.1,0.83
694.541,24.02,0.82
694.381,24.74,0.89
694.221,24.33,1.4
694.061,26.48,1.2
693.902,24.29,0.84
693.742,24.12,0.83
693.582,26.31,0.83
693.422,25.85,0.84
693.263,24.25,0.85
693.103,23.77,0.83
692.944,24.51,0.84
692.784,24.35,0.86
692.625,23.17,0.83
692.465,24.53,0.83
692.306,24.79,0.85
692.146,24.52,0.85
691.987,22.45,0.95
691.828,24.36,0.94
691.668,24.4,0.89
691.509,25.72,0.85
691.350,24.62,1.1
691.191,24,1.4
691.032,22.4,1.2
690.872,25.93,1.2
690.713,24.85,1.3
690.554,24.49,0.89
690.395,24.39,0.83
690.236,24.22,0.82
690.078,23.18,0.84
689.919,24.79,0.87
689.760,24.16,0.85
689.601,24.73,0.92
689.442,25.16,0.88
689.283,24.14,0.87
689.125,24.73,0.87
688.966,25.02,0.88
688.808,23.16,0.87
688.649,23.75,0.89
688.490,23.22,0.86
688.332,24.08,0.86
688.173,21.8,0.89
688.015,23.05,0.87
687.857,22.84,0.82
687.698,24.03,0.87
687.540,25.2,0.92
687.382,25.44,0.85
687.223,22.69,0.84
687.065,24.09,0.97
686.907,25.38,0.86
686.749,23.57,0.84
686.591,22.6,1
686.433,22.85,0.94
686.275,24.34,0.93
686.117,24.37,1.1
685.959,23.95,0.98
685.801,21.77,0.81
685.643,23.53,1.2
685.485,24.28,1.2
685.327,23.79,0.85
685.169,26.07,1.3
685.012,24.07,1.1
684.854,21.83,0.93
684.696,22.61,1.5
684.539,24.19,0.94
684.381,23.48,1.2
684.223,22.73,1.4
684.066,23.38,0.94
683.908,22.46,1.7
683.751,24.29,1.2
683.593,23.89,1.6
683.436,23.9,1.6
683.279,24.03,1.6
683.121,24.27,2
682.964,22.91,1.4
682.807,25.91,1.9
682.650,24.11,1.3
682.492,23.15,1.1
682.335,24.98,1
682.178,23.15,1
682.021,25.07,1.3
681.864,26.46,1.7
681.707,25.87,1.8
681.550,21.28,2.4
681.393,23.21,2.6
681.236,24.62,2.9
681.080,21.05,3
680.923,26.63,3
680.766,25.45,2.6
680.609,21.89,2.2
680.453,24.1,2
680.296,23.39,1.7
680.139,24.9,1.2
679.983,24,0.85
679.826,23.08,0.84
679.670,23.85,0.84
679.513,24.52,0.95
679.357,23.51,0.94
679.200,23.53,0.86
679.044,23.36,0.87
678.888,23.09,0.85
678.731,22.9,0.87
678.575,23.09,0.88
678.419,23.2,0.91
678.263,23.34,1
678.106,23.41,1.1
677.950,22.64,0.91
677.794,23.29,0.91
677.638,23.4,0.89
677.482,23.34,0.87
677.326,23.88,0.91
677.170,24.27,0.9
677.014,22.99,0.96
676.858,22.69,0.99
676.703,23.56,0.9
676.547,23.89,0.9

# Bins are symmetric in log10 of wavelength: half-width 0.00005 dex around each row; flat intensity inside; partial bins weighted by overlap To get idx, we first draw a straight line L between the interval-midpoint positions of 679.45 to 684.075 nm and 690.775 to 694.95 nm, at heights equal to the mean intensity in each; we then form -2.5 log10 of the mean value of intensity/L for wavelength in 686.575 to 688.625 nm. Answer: 0.02 mag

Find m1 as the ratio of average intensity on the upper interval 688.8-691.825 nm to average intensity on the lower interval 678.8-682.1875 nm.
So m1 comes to 1.02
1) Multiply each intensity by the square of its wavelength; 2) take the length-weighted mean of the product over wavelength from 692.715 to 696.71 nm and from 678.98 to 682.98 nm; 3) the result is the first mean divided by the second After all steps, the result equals 1.06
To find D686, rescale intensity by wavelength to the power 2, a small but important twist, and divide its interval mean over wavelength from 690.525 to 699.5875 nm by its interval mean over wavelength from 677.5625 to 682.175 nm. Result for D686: 1.08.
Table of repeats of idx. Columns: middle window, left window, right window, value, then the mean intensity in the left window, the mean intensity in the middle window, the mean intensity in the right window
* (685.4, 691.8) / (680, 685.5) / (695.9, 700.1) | 0.01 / 23.9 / 24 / 24.5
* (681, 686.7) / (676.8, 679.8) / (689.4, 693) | 0.00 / 23.4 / 23.7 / 24.3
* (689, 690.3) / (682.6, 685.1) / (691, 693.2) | -0.02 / 23.6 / 24.4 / 24.2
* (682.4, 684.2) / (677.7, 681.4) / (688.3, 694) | 0.00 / 23.6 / 23.8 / 24.4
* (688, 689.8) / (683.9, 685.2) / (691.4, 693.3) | 0.00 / 23.4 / 23.9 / 24.2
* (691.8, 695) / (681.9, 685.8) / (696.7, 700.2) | 0.00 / 23.8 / 24.4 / 24.6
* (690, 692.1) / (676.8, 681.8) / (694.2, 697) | -0.01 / 23.6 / 24.2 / 24.2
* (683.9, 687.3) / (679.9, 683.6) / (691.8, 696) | 0.03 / 24.1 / 23.6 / 24.4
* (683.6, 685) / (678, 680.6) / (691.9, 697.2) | 0.03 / 23.5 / 23.2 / 24.3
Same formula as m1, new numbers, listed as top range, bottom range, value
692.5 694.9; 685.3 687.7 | 1.03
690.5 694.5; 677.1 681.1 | 1.04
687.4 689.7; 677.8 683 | 1.01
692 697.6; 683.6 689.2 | 1.03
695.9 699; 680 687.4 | 1.02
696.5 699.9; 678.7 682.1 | 1.03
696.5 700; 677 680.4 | 1.05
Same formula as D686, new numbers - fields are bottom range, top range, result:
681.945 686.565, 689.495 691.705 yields 1.05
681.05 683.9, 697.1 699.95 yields 1.07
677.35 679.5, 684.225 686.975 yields 1.04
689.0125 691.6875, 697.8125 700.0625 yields 1.03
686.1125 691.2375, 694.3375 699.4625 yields 1.04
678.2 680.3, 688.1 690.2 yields 1.05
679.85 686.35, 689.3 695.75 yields 1.05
